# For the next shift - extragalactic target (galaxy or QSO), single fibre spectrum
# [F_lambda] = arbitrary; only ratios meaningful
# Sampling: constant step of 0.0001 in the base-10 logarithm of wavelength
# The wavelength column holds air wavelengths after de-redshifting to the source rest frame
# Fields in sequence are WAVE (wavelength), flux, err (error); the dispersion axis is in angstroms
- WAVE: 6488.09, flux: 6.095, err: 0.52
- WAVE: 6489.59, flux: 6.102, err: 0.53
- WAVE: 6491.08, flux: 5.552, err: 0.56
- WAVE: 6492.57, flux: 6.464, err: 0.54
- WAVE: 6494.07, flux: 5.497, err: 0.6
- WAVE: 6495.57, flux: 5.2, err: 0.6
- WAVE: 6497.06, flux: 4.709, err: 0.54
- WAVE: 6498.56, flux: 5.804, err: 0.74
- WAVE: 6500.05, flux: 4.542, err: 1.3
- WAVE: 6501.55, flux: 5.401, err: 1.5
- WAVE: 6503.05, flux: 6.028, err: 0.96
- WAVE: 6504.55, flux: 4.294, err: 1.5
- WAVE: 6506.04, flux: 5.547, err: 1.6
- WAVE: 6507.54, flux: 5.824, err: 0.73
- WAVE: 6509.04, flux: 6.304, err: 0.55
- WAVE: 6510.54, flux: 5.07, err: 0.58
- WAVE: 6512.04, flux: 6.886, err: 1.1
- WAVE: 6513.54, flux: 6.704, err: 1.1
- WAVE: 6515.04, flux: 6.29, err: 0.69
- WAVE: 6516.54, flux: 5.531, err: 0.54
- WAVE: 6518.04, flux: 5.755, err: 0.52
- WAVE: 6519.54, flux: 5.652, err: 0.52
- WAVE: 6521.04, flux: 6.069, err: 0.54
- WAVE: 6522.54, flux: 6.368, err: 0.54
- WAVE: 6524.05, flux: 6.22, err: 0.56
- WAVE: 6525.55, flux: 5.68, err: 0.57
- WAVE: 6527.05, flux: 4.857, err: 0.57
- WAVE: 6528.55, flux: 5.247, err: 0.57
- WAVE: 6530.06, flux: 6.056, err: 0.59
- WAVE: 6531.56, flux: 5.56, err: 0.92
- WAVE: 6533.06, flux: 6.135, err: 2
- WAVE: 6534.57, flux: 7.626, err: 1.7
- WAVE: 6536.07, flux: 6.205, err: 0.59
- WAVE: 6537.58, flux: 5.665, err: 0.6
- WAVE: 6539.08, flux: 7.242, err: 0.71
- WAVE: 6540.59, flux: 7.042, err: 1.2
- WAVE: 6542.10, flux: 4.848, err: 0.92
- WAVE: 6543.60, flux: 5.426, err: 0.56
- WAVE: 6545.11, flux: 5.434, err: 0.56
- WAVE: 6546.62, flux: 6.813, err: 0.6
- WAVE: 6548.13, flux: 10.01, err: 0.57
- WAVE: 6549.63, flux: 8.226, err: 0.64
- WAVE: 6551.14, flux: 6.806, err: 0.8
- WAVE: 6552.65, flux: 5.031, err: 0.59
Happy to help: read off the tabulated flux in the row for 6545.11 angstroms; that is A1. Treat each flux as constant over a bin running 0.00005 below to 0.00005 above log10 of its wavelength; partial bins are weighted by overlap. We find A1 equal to 5.434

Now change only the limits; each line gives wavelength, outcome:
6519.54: 5.652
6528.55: 5.247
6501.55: 5.401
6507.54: 5.824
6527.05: 4.857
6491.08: 5.552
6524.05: 6.22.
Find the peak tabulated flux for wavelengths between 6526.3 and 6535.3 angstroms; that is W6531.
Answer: 7.626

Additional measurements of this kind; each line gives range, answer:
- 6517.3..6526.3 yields 6.368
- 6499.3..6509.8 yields 6.304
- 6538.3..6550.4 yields 10.01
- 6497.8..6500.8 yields 5.804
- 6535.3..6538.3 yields 6.205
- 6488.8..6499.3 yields 6.464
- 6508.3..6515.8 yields 6.886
